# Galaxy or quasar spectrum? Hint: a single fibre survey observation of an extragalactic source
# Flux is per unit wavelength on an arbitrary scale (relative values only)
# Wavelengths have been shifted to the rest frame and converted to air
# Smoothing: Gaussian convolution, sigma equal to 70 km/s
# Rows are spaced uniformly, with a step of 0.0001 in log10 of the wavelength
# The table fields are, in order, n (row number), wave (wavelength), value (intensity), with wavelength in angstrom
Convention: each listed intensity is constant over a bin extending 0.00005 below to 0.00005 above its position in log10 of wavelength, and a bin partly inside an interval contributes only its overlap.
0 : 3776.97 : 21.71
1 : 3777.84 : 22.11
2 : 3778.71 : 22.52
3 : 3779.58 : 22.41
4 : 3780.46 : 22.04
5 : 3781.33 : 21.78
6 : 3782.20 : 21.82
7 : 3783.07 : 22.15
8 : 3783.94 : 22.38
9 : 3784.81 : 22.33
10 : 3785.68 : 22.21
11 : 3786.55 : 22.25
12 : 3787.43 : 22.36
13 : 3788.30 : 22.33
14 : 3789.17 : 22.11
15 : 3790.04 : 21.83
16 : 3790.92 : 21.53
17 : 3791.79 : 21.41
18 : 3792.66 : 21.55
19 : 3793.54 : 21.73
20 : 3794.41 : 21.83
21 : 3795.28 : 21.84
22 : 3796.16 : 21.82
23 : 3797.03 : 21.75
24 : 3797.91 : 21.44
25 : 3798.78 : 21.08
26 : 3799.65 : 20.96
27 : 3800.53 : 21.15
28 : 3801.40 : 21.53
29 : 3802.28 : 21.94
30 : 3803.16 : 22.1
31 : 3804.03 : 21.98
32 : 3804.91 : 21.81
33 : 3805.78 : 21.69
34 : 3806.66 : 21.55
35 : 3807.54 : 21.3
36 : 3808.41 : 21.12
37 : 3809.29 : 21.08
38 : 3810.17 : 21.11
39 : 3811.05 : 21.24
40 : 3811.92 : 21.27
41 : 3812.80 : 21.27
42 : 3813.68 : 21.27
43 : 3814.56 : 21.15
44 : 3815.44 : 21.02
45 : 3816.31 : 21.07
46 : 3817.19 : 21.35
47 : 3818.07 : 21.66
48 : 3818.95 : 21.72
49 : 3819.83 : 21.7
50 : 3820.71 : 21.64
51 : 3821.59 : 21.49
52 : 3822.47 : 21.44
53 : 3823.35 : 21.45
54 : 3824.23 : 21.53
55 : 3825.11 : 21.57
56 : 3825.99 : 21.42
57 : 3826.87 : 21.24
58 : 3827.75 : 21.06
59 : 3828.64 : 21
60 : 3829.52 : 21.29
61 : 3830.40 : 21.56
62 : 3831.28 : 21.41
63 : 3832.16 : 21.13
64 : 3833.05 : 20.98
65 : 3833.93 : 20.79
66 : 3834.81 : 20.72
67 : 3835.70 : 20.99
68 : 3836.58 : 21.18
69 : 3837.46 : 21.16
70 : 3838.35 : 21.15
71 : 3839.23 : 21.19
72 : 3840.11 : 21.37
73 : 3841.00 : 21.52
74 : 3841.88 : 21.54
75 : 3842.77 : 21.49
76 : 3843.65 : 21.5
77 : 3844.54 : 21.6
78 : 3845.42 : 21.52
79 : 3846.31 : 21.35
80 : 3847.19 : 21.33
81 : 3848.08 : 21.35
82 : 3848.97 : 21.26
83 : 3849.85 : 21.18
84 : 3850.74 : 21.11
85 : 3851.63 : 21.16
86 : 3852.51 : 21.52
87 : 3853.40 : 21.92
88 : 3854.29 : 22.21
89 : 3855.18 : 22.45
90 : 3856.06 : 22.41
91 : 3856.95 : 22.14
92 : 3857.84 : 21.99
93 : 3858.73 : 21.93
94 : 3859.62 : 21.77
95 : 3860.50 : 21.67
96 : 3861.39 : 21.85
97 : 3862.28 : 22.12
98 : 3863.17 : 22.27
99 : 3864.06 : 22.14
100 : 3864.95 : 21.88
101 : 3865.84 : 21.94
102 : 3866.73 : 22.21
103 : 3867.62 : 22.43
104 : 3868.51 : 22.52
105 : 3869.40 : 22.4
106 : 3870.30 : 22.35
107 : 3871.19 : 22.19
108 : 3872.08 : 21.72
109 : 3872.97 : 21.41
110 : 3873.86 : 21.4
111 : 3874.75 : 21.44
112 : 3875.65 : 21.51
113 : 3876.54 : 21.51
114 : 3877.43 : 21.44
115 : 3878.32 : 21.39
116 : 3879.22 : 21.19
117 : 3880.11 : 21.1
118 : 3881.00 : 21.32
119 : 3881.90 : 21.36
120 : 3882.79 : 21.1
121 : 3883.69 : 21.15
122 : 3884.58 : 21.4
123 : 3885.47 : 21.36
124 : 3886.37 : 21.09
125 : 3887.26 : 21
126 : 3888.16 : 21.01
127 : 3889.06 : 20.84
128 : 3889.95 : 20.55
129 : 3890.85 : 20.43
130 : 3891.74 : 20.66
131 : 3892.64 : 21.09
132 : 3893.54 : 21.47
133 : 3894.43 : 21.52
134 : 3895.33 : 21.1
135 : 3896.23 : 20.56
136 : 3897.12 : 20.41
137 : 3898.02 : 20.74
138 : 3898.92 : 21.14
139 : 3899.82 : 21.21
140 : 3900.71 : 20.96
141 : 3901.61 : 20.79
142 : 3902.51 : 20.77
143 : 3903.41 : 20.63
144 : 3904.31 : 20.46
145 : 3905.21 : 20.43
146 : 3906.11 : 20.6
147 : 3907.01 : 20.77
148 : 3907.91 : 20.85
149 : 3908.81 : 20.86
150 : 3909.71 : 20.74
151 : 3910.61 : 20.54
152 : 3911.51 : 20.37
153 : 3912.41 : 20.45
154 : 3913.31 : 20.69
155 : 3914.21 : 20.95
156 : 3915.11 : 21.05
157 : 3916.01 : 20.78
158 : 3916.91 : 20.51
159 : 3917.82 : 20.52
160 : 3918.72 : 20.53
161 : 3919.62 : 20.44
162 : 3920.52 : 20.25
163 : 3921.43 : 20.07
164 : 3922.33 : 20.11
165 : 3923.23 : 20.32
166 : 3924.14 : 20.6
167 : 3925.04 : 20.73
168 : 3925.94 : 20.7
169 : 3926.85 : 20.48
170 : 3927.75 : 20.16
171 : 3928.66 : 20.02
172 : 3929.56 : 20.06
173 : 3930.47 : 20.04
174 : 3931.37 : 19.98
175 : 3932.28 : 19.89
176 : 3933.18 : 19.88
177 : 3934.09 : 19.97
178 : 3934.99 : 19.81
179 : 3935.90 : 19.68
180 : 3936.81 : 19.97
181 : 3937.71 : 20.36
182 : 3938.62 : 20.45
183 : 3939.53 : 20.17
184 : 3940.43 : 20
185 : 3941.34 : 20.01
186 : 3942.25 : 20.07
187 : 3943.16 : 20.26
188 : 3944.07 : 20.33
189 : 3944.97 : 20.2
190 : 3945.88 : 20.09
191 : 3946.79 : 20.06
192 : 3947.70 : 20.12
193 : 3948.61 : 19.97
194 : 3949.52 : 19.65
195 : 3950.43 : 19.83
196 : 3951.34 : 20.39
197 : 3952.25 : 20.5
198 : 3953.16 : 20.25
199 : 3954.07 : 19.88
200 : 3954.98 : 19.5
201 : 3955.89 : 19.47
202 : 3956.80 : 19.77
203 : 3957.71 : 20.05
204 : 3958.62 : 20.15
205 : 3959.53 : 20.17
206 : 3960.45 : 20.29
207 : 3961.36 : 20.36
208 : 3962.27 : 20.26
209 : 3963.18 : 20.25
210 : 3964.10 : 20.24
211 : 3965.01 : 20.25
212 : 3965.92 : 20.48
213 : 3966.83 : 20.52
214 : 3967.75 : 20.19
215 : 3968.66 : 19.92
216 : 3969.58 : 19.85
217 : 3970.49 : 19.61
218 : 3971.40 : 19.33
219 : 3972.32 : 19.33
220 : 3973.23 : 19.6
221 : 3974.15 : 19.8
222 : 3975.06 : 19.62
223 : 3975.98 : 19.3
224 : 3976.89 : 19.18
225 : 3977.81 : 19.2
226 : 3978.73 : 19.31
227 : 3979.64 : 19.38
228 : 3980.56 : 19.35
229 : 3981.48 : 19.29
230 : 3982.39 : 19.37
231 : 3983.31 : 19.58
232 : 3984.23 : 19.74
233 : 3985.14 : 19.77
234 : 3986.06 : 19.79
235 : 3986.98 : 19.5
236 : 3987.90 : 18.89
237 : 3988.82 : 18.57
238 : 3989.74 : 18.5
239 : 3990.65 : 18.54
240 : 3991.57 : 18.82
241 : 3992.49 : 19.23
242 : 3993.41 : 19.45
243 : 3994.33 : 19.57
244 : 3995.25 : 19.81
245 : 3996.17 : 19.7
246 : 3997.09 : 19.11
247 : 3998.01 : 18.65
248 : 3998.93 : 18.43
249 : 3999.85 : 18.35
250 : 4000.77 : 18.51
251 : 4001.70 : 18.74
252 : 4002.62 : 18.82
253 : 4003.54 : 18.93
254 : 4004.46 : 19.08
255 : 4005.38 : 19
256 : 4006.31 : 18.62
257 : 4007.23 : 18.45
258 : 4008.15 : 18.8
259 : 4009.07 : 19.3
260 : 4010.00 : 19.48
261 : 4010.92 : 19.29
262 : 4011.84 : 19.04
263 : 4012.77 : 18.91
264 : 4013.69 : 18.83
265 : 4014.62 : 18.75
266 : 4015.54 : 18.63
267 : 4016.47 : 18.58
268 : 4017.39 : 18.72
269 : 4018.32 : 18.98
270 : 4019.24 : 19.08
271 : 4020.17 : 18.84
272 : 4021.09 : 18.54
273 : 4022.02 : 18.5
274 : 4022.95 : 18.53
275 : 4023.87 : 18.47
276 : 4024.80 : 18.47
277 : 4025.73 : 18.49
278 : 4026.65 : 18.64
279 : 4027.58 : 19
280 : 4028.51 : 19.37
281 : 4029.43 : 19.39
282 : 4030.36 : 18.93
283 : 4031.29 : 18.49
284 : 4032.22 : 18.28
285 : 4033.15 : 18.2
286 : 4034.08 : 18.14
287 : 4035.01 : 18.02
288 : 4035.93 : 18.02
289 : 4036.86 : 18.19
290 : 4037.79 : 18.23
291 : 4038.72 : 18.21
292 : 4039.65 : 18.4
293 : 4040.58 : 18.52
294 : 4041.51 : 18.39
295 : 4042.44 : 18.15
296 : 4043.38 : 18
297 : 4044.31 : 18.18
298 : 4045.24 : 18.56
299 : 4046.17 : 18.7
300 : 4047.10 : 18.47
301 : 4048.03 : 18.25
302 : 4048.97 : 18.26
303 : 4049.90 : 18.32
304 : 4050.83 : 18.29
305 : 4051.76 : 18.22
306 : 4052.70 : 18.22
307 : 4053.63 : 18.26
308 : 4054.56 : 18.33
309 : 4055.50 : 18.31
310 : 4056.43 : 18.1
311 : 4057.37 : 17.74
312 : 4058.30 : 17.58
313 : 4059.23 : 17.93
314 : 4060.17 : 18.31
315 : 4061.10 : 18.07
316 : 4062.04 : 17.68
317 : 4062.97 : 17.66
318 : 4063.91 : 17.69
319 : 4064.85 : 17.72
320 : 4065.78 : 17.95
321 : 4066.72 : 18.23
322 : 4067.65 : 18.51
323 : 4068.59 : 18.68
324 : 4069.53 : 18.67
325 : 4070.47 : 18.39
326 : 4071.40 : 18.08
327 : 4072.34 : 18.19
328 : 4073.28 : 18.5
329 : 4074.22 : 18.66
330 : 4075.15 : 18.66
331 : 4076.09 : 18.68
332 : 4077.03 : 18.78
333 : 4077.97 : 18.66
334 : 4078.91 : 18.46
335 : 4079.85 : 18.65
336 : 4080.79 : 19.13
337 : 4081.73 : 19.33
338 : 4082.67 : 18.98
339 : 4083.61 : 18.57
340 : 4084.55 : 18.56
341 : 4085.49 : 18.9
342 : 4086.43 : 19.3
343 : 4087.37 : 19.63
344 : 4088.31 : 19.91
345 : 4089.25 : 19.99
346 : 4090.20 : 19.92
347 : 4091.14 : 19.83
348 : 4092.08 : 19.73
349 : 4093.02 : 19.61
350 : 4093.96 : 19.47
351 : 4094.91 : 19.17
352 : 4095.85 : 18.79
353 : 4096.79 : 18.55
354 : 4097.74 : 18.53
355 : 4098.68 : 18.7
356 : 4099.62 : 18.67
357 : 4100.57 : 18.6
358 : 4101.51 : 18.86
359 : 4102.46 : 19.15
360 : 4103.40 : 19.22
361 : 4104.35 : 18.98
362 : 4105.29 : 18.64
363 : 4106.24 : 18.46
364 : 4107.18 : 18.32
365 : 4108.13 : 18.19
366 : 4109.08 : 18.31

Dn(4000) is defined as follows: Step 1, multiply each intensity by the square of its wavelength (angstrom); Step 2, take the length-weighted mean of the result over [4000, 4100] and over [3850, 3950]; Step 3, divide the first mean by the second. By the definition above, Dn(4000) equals 1.0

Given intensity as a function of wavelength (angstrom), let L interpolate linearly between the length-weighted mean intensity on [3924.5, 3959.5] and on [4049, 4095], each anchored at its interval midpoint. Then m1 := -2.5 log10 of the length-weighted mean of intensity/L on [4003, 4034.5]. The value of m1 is 0.02 mag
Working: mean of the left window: 20.1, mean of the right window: 18.6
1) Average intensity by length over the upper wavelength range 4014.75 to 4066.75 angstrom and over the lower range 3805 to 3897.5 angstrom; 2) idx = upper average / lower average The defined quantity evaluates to 0.9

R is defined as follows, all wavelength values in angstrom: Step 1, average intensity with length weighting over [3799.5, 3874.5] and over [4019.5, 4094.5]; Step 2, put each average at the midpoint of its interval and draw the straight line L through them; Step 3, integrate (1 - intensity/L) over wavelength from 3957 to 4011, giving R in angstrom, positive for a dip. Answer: 0.4 angstrom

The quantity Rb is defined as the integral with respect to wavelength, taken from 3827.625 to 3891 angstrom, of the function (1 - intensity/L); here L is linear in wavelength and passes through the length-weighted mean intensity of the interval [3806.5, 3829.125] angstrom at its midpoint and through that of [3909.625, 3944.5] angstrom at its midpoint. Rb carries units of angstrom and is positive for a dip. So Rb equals -1.7 angstrom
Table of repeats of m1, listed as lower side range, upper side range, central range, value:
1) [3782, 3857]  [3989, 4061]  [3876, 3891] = -0.03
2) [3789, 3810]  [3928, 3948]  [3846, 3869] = -0.05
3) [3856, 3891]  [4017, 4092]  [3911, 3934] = 0.02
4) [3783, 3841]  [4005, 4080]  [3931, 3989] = -0.02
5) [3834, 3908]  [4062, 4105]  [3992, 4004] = 0.05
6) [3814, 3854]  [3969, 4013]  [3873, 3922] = -0.02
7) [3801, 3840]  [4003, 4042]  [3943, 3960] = -0.02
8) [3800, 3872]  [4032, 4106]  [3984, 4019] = 0.02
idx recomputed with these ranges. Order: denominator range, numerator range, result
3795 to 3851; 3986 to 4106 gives 0.87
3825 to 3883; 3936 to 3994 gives 0.92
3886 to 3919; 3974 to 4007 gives 0.92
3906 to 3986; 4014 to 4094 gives 0.92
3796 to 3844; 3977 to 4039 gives 0.88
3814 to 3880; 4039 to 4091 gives 0.86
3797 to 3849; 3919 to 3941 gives 0.94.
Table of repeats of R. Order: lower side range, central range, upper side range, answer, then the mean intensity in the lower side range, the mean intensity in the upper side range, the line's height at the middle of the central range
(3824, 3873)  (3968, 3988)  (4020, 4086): 0.08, 21.6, 18.4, 19.6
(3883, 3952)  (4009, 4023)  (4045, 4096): 0.30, 20.5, 18.6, 19.3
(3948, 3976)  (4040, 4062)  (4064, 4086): 0.74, 20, 18.5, 18.9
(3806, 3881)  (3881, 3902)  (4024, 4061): -0.25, 21.5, 18.3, 20.8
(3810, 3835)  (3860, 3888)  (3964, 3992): -1.29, 21.3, 19.5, 20.7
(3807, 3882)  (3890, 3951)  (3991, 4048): -0.40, 21.5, 18.7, 20.3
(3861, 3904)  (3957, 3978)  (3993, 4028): -0.22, 21.4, 18.9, 19.7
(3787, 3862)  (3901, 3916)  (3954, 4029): -0.23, 21.5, 19.3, 20.4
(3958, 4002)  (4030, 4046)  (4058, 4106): 0.65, 19.5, 18.7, 19.1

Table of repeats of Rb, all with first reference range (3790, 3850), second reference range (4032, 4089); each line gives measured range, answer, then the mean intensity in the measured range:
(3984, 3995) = 0.0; 19.2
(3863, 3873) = -0.7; 22.1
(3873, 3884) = -0.4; 21.3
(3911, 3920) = -0.2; 20.6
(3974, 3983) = 0.0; 19.4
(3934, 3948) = -0.2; 20.1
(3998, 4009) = 0.2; 18.7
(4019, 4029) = 0.1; 18.7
